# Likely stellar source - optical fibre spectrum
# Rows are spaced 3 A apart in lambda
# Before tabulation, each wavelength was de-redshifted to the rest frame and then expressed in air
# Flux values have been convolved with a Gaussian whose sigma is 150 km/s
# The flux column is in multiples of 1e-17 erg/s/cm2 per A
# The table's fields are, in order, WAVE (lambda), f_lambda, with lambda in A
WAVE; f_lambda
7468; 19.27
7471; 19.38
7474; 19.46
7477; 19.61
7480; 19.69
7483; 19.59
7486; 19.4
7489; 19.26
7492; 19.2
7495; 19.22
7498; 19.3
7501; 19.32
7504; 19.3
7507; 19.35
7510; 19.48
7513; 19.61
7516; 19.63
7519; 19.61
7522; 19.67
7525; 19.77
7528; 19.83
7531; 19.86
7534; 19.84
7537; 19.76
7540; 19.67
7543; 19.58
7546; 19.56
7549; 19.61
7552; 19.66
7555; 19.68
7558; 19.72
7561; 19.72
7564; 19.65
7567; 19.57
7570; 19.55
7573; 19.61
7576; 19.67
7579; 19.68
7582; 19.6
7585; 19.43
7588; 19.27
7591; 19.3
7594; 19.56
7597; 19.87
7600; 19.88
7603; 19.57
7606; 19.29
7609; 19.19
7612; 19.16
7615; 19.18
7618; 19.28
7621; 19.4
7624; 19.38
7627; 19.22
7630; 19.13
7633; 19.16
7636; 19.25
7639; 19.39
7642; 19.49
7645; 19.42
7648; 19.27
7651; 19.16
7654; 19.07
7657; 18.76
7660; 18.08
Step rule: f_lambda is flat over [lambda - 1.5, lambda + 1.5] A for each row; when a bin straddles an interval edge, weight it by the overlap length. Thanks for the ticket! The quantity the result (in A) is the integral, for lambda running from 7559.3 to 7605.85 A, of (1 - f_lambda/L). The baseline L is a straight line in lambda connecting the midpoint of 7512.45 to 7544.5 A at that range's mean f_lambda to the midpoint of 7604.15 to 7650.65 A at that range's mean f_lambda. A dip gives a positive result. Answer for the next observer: -0.3 A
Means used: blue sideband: 19.7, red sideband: 19.3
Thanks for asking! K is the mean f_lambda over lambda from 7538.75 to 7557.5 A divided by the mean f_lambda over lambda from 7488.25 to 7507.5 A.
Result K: 1.02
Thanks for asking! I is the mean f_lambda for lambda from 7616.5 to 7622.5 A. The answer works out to 19.3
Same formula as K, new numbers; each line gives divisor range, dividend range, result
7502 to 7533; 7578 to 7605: 1.00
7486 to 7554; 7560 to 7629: 1.00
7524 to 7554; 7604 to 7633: 0.98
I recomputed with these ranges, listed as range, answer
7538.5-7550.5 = 19.6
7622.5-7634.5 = 19.2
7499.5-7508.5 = 19.3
